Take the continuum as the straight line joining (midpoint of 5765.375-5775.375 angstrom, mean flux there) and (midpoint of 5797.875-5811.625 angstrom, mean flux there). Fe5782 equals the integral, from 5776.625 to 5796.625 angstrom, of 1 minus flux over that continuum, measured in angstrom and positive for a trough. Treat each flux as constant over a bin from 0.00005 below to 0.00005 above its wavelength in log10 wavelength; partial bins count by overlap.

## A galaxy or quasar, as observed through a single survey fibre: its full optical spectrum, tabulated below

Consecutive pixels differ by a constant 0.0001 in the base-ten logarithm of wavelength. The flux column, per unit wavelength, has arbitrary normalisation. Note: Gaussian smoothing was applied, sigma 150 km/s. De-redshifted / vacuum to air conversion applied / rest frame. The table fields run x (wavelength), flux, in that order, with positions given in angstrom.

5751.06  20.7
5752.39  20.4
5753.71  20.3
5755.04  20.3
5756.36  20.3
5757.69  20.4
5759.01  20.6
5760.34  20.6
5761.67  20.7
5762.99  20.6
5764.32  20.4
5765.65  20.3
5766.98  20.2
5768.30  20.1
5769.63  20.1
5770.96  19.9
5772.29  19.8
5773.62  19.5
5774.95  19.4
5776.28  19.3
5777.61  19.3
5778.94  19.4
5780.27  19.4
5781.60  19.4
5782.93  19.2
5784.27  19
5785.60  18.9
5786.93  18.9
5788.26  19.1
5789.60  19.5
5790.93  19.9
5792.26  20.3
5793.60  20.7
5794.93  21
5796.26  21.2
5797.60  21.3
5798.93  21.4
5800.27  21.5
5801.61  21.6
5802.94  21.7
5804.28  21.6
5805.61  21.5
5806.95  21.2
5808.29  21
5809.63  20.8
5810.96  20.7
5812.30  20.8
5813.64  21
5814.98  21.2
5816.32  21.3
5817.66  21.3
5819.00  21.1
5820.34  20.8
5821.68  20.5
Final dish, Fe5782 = 0.9 angstrom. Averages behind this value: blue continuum 19.9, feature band 19.7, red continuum 21.3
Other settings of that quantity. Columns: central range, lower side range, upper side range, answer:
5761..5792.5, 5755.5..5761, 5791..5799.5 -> 1.5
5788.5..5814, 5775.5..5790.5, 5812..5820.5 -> -0.9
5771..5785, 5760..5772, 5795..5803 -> 0.9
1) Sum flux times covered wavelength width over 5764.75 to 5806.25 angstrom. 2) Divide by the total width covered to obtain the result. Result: 20.1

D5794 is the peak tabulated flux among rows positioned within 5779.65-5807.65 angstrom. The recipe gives 21.7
